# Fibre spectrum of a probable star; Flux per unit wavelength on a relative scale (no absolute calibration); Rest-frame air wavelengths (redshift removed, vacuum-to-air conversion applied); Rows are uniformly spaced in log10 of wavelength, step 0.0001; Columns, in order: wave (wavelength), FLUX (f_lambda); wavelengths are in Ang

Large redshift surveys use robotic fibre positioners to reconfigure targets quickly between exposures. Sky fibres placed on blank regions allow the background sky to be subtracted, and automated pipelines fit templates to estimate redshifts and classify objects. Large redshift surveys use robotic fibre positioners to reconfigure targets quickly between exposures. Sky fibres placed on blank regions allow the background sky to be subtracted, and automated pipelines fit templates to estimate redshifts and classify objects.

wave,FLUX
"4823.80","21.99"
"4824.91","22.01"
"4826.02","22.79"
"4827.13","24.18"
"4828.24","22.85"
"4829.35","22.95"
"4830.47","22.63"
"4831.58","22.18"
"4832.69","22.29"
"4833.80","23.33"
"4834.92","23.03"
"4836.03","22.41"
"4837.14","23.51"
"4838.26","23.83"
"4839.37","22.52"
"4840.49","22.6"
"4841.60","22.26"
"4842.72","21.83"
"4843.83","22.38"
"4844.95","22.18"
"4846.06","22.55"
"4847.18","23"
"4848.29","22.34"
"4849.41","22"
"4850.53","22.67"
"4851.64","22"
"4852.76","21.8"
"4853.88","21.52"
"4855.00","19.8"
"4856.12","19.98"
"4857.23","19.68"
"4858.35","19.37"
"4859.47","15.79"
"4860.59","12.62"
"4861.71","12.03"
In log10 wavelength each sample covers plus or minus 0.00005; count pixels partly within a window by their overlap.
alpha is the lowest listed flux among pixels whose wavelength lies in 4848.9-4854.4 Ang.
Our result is 21.52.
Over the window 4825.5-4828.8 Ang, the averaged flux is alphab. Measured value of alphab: 23.3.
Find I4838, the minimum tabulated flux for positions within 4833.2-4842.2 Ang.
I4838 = 22.26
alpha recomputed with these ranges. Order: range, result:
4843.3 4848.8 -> 22.18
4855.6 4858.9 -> 19.37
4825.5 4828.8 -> 22.79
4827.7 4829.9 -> 22.85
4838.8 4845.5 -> 21.83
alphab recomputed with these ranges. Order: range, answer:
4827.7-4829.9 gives 22.9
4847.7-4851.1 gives 22.4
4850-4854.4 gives 22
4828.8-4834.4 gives 22.7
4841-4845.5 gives 22.2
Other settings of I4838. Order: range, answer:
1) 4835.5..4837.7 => 22.41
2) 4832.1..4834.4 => 22.29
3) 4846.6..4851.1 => 22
